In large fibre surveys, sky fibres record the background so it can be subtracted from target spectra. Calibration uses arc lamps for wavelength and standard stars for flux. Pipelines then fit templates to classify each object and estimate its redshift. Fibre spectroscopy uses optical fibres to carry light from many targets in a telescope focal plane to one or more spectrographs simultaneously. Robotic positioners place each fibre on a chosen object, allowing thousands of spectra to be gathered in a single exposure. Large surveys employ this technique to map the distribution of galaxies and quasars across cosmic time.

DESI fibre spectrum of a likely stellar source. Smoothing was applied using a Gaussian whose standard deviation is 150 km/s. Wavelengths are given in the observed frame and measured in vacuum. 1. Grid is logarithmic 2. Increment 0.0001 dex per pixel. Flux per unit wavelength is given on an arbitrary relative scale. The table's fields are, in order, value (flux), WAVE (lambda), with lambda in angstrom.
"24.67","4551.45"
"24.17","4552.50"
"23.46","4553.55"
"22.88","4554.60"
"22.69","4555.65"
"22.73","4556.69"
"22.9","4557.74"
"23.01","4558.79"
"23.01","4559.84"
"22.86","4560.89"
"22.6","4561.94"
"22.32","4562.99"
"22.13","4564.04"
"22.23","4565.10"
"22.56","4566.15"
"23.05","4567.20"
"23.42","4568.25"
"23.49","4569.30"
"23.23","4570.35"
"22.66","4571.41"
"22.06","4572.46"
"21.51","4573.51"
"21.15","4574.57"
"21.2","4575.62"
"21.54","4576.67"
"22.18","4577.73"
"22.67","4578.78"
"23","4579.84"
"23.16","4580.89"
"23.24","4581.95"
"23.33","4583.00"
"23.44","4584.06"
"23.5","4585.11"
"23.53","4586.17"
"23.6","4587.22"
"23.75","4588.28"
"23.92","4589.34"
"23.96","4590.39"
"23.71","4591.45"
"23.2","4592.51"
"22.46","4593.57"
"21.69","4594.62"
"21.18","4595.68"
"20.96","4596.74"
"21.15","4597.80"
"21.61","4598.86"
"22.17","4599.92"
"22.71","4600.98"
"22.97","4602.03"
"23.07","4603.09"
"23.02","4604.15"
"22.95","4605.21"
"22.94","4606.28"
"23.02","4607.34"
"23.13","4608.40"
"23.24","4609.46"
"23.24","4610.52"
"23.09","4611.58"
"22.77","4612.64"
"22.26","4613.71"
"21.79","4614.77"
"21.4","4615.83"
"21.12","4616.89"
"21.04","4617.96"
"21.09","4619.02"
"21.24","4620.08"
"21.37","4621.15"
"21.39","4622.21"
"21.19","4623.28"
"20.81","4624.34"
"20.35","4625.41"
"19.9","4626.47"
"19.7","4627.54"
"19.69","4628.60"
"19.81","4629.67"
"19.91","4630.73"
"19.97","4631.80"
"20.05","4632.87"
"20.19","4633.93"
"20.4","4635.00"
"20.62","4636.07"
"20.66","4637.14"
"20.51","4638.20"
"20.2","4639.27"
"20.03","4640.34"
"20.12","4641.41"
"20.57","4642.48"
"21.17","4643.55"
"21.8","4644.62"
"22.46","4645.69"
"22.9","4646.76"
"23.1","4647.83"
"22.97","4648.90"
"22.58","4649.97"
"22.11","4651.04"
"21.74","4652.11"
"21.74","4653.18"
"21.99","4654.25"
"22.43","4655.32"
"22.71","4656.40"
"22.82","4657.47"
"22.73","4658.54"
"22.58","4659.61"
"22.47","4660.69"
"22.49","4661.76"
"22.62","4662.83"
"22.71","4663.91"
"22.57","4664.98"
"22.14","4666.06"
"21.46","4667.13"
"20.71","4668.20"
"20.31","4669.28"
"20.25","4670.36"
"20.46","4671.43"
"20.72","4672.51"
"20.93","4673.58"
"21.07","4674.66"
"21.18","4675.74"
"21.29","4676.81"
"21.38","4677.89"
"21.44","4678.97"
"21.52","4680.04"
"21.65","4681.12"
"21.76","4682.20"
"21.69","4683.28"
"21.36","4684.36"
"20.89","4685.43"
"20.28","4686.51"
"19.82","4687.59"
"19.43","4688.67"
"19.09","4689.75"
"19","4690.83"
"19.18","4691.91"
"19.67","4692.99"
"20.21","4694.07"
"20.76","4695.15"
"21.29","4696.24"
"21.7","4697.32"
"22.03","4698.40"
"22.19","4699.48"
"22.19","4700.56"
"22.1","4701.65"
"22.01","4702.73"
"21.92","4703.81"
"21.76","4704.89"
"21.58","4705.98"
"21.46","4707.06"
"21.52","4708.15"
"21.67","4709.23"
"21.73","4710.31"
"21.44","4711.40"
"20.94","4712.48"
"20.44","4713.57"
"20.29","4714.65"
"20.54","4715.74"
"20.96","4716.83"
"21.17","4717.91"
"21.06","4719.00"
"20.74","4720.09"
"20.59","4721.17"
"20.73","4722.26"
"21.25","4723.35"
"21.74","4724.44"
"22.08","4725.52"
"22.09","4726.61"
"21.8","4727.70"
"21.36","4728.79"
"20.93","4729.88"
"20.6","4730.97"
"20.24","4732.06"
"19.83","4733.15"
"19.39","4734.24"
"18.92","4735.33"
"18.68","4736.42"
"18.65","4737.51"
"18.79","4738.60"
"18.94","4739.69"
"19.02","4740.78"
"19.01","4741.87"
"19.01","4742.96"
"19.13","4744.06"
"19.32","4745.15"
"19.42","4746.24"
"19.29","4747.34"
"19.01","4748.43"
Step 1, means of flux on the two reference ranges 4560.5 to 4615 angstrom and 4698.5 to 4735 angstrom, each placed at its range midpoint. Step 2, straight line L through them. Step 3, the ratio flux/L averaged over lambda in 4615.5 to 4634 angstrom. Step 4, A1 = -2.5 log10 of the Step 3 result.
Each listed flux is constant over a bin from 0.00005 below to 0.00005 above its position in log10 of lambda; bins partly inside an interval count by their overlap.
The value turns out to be 0.09 mag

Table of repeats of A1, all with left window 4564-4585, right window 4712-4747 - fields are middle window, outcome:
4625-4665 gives 0.01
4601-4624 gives -0.01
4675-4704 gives -0.01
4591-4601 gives 0.01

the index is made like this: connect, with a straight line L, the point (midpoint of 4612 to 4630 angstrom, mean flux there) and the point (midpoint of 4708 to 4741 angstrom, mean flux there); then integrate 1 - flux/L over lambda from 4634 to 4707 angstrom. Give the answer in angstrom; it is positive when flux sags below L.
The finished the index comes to -1.95 angstrom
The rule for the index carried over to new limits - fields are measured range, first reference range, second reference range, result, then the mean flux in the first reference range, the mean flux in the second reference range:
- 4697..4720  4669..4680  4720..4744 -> -1.07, 21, 20.2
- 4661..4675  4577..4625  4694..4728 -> 0.24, 22.5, 21.4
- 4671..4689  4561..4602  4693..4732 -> 0.51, 22.6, 21.3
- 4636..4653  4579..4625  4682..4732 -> 0.31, 22.5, 21.1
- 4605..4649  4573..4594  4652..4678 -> 1.93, 22.9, 21.7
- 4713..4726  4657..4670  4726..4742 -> -0.38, 22.1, 19.9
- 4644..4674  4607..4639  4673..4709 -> -1.29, 21.1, 21.1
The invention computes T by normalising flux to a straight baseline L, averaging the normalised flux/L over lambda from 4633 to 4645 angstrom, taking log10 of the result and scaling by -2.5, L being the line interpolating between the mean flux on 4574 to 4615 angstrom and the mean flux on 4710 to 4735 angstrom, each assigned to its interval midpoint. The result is 0.08 mag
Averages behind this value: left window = 22.7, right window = 20.9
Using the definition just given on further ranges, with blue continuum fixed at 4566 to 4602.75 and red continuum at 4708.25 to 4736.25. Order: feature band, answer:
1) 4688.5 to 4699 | 0.05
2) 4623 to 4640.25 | 0.09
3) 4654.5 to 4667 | -0.04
